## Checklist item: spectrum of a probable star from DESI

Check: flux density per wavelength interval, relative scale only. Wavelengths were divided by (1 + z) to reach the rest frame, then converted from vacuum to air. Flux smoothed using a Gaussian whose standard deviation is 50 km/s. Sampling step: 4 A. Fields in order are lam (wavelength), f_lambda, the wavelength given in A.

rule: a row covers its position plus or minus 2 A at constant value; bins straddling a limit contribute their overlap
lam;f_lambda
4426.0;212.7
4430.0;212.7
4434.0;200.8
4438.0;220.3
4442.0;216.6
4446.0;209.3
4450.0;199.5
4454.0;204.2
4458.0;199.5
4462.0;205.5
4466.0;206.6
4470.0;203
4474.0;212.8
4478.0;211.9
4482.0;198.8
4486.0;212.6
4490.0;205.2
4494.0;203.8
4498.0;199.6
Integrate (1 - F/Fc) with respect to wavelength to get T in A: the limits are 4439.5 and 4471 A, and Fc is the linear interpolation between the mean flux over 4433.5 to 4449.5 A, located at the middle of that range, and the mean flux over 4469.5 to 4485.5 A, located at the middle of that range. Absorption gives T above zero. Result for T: 0.6 A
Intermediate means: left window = 212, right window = 208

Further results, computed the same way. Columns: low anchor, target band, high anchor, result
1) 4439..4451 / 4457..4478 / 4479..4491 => 0.2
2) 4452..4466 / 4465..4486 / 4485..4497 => -0.2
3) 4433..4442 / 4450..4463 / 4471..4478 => 0.6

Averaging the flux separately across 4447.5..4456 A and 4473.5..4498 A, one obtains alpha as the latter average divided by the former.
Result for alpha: 1.02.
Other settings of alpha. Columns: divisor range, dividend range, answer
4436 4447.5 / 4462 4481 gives 0.96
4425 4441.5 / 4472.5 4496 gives 0.98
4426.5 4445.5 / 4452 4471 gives 0.96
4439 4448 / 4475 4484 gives 0.96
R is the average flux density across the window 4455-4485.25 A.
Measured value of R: 206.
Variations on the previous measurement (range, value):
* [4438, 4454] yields 209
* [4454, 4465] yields 203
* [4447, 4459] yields 202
